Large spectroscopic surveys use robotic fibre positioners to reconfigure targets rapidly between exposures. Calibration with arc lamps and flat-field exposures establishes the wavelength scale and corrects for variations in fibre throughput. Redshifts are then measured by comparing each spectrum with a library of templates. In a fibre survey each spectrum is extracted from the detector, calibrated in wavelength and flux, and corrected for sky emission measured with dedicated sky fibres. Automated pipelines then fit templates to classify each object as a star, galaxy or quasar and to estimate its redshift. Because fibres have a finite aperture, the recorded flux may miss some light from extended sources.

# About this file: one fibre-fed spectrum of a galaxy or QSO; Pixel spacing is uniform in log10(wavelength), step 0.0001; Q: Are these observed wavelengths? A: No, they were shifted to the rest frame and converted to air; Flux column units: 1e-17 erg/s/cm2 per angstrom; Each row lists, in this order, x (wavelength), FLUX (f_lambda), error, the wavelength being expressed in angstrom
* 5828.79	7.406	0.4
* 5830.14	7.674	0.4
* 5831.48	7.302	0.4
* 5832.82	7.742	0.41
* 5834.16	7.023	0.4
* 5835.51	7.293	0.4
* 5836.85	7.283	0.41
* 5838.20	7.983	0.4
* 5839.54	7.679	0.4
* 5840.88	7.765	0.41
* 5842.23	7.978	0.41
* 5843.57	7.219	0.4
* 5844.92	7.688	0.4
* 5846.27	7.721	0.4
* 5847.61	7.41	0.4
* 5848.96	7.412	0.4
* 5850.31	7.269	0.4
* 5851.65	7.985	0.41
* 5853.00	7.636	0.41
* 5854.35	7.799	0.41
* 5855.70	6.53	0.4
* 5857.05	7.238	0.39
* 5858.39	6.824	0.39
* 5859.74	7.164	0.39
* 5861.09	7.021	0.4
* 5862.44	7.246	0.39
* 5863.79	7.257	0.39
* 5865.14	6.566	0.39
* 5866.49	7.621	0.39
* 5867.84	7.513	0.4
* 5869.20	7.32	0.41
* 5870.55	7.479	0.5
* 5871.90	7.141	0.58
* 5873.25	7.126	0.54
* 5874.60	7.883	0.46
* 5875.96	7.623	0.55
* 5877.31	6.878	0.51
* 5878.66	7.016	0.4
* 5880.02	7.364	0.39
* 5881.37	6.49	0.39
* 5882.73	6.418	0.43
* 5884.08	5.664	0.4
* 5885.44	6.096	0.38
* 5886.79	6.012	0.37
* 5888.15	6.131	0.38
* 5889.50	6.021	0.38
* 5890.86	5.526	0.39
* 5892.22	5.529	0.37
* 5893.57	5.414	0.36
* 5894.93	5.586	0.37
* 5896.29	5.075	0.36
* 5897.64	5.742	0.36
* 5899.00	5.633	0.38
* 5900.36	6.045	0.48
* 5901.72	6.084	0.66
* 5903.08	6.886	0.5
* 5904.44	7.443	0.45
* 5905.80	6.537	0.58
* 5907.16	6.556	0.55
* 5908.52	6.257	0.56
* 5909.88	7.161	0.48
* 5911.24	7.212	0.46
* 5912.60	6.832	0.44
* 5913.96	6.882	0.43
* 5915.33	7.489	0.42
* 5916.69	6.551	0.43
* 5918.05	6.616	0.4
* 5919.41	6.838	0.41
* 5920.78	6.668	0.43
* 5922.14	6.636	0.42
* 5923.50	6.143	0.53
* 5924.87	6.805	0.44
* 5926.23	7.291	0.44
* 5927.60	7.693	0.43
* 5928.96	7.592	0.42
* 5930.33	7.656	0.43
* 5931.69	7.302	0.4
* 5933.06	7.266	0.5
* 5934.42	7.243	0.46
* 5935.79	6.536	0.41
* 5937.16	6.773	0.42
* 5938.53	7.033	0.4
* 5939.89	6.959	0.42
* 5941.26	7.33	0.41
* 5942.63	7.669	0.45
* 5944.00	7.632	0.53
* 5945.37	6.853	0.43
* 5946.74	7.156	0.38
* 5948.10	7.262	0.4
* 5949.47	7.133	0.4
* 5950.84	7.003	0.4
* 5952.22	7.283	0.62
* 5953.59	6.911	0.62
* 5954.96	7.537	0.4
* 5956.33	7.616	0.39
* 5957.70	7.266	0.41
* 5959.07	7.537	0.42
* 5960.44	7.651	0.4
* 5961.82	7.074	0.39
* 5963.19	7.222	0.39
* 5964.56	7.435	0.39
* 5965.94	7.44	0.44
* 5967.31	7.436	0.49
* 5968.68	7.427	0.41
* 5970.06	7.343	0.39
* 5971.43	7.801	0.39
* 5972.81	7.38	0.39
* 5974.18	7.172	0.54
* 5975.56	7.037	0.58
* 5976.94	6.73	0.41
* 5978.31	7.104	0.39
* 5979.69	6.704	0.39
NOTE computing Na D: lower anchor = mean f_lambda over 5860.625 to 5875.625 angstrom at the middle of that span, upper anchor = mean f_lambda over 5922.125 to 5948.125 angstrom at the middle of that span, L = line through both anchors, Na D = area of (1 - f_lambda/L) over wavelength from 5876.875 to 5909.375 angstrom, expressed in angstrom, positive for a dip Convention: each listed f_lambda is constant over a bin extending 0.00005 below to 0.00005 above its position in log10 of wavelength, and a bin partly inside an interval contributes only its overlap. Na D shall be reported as 4.8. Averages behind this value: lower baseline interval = 7.3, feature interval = 6.18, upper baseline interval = 7.15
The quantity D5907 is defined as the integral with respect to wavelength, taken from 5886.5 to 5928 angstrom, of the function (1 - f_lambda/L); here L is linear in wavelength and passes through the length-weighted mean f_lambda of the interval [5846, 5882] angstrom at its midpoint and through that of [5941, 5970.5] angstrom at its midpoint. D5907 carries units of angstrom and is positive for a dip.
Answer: 5.0 angstrom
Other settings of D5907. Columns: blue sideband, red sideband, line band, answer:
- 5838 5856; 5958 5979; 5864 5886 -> 1.5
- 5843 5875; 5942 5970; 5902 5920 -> 1.2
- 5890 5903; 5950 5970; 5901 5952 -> -4.3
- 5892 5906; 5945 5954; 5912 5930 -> -1.3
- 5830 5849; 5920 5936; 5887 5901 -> 3.0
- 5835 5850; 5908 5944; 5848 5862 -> 0.4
